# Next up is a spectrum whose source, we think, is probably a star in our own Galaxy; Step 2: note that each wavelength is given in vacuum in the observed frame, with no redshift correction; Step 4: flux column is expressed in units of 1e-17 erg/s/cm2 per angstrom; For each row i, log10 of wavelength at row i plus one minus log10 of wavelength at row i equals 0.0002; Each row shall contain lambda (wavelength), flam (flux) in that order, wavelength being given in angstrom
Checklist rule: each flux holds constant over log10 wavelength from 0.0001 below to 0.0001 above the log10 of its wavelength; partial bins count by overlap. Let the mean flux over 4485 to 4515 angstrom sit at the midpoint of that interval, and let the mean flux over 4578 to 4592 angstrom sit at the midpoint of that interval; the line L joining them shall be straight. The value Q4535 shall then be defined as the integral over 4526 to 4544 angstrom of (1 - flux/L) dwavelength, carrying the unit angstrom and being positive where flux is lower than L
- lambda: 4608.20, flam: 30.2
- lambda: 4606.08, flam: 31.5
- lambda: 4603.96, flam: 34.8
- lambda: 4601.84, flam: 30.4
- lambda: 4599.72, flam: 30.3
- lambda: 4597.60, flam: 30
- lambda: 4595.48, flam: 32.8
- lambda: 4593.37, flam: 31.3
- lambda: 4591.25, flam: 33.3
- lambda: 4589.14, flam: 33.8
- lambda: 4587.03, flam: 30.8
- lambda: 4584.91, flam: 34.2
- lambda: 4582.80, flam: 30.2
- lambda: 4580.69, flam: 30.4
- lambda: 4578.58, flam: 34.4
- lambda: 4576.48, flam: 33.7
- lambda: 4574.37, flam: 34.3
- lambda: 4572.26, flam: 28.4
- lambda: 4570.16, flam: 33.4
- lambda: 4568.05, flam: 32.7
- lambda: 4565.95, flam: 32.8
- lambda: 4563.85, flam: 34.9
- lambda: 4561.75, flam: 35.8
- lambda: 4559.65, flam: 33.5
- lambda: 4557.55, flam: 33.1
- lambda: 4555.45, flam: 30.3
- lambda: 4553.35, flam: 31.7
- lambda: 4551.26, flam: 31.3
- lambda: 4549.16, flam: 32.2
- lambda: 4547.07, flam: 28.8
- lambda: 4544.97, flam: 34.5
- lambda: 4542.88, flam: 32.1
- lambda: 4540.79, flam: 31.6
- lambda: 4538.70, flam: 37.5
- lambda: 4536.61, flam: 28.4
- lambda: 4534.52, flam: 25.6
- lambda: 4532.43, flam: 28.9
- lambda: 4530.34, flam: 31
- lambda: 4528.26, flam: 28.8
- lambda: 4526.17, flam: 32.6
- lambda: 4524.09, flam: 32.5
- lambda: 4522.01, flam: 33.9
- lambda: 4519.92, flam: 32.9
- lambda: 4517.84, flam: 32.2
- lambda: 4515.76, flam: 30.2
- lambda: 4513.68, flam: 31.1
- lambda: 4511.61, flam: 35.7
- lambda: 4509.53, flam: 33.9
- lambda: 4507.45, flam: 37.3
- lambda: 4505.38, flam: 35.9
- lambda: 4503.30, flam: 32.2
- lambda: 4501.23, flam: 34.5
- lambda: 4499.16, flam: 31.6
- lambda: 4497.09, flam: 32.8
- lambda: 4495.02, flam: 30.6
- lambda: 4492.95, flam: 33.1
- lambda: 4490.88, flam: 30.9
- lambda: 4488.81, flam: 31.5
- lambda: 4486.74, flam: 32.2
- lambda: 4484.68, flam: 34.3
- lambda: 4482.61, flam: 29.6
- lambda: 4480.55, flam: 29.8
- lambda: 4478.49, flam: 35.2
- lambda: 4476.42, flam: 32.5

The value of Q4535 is 1.18 angstrom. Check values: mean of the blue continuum 33.1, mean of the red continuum 32.4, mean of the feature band 30.6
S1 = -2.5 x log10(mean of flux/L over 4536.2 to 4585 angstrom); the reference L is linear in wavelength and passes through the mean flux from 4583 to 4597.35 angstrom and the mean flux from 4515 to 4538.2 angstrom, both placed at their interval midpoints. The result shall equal -0.03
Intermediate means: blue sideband 30.8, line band 32.5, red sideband 32.4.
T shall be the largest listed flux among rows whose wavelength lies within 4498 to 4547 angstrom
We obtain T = 37.5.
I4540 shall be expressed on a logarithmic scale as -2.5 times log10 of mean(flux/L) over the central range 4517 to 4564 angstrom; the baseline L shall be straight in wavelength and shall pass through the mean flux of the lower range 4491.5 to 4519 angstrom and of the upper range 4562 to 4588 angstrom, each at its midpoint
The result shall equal 0.03 mag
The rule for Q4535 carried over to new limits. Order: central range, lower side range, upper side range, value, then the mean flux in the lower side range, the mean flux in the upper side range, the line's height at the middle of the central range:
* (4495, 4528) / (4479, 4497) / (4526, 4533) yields -2.5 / 31.7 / 30.1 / 30.8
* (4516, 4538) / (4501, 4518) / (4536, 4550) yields 1.5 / 33.7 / 32.3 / 33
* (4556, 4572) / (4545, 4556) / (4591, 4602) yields -1.1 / 31.2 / 31.3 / 31.2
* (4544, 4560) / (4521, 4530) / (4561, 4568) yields 0.8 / 31.9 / 34.2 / 33.5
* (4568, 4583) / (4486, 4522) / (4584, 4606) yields 0.0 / 32.9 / 32.1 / 32.3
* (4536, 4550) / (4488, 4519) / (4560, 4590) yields 0.3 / 32.9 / 32.9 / 32.9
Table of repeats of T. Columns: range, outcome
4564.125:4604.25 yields 34.8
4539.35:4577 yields 35.8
